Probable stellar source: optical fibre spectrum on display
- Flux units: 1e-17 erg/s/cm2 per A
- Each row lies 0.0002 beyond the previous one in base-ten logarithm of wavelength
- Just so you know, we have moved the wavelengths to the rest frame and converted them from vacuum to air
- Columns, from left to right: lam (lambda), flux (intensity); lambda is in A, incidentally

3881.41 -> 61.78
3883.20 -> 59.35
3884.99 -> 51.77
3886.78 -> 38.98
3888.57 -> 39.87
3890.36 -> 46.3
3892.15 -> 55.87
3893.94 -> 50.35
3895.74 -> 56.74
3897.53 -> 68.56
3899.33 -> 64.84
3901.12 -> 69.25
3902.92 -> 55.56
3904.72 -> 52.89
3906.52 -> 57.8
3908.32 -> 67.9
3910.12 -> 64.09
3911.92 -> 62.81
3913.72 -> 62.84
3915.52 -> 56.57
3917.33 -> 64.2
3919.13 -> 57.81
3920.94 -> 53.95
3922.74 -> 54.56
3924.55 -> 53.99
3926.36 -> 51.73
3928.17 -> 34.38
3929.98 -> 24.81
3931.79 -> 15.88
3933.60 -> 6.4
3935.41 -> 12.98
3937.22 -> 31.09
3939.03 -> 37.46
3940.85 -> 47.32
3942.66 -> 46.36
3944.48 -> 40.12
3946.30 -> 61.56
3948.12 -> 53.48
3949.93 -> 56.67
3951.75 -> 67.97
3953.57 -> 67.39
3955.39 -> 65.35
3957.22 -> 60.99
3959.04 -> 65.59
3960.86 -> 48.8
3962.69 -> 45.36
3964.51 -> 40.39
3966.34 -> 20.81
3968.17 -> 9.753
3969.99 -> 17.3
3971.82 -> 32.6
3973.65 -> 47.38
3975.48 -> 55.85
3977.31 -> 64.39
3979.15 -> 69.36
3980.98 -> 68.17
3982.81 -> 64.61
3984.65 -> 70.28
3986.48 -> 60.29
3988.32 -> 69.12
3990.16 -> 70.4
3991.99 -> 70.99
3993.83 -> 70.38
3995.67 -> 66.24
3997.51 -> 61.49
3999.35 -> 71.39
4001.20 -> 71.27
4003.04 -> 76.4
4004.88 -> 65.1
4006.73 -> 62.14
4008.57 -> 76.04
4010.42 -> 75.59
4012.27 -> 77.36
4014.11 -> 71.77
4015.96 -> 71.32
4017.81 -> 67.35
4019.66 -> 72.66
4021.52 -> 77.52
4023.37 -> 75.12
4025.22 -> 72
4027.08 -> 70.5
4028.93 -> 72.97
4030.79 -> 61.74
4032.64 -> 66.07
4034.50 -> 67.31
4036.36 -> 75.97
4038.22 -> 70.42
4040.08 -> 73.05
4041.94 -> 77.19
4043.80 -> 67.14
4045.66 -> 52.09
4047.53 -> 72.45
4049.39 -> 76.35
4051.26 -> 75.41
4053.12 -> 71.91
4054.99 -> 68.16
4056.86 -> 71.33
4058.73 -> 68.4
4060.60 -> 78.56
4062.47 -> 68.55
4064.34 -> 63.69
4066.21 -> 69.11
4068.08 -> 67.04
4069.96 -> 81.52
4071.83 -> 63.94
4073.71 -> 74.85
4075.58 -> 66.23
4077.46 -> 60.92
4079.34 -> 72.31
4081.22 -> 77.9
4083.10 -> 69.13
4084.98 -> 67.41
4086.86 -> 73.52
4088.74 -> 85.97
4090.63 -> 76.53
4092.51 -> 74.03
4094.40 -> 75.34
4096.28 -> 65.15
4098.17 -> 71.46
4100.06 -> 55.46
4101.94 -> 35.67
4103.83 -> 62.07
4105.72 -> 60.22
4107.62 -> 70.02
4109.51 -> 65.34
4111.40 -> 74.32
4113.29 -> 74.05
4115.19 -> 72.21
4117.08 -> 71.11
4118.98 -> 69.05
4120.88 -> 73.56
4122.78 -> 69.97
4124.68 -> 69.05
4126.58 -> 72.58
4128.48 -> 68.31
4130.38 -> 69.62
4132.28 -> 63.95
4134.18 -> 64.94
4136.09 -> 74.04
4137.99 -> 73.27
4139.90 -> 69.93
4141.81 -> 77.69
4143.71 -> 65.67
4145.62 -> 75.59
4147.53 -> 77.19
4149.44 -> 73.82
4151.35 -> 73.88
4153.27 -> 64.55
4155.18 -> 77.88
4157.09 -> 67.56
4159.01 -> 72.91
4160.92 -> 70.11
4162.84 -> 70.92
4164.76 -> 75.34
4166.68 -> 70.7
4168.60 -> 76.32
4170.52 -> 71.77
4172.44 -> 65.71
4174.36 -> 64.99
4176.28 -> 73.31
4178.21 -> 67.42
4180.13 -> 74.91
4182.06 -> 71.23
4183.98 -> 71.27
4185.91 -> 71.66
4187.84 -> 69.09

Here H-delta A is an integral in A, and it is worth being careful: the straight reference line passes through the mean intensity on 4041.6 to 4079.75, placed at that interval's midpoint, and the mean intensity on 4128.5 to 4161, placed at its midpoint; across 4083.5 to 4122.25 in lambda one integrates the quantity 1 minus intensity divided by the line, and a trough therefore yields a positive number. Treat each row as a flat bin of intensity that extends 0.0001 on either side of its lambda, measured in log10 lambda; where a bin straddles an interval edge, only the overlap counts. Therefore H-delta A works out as 1.0 A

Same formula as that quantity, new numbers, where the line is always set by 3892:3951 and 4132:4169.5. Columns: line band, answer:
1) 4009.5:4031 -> -4.7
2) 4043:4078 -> -3.4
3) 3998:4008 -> -2.0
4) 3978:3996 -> -3.8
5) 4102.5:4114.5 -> 0.2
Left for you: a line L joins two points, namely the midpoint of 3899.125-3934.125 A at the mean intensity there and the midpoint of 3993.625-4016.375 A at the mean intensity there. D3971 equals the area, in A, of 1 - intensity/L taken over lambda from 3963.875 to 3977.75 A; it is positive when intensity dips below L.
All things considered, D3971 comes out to 6.2 A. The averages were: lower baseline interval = 51.8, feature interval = 35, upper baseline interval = 70.5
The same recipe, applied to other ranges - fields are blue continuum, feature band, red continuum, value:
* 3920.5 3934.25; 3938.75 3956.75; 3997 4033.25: -4.0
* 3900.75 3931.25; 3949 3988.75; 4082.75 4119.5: 3.9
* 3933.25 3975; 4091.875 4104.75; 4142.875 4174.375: 0.2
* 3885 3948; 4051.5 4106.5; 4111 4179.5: -3.6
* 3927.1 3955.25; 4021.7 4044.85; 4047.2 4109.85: -4.2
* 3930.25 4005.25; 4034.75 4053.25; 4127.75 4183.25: -3.5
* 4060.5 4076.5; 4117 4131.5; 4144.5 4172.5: 0.2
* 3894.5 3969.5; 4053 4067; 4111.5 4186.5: -1.7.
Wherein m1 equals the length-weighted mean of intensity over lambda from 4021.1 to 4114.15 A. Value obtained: 69.6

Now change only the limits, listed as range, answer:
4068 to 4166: 70.1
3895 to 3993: 51.8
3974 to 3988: 64.2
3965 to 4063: 65.6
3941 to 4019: 59.4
